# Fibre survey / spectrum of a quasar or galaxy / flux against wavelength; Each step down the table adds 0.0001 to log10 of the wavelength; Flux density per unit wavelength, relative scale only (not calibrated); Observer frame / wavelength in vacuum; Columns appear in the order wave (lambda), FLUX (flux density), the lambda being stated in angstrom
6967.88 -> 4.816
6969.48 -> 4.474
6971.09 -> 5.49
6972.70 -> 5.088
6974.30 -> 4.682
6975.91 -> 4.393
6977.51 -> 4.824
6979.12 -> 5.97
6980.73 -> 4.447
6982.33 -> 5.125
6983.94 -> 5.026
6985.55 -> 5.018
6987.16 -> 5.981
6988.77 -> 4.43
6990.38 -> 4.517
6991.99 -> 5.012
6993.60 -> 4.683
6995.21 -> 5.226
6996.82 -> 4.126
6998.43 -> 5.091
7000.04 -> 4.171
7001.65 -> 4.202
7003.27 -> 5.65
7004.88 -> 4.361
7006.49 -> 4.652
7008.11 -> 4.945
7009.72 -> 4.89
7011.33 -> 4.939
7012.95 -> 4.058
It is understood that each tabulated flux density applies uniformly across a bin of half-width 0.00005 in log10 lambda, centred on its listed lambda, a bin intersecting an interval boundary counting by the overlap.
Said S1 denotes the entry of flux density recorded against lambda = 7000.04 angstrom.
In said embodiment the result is 4.171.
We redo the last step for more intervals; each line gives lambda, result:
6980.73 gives 4.447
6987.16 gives 5.981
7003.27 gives 5.65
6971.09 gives 5.49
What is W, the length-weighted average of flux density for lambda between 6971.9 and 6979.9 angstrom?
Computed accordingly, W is 4.99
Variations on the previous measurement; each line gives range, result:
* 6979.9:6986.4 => 4.91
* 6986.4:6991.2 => 4.96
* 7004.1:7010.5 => 4.71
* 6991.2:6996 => 4.97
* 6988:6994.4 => 4.66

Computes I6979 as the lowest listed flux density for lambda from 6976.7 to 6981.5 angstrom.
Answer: 4.447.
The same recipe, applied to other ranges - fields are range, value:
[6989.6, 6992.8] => 4.517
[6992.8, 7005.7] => 4.126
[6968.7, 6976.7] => 4.393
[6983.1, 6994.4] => 4.43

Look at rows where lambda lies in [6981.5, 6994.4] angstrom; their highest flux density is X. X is 5.981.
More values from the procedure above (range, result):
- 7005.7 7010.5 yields 4.945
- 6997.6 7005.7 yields 5.65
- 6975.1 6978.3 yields 4.824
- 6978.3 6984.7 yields 5.97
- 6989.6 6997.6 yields 5.226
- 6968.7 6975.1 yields 5.49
